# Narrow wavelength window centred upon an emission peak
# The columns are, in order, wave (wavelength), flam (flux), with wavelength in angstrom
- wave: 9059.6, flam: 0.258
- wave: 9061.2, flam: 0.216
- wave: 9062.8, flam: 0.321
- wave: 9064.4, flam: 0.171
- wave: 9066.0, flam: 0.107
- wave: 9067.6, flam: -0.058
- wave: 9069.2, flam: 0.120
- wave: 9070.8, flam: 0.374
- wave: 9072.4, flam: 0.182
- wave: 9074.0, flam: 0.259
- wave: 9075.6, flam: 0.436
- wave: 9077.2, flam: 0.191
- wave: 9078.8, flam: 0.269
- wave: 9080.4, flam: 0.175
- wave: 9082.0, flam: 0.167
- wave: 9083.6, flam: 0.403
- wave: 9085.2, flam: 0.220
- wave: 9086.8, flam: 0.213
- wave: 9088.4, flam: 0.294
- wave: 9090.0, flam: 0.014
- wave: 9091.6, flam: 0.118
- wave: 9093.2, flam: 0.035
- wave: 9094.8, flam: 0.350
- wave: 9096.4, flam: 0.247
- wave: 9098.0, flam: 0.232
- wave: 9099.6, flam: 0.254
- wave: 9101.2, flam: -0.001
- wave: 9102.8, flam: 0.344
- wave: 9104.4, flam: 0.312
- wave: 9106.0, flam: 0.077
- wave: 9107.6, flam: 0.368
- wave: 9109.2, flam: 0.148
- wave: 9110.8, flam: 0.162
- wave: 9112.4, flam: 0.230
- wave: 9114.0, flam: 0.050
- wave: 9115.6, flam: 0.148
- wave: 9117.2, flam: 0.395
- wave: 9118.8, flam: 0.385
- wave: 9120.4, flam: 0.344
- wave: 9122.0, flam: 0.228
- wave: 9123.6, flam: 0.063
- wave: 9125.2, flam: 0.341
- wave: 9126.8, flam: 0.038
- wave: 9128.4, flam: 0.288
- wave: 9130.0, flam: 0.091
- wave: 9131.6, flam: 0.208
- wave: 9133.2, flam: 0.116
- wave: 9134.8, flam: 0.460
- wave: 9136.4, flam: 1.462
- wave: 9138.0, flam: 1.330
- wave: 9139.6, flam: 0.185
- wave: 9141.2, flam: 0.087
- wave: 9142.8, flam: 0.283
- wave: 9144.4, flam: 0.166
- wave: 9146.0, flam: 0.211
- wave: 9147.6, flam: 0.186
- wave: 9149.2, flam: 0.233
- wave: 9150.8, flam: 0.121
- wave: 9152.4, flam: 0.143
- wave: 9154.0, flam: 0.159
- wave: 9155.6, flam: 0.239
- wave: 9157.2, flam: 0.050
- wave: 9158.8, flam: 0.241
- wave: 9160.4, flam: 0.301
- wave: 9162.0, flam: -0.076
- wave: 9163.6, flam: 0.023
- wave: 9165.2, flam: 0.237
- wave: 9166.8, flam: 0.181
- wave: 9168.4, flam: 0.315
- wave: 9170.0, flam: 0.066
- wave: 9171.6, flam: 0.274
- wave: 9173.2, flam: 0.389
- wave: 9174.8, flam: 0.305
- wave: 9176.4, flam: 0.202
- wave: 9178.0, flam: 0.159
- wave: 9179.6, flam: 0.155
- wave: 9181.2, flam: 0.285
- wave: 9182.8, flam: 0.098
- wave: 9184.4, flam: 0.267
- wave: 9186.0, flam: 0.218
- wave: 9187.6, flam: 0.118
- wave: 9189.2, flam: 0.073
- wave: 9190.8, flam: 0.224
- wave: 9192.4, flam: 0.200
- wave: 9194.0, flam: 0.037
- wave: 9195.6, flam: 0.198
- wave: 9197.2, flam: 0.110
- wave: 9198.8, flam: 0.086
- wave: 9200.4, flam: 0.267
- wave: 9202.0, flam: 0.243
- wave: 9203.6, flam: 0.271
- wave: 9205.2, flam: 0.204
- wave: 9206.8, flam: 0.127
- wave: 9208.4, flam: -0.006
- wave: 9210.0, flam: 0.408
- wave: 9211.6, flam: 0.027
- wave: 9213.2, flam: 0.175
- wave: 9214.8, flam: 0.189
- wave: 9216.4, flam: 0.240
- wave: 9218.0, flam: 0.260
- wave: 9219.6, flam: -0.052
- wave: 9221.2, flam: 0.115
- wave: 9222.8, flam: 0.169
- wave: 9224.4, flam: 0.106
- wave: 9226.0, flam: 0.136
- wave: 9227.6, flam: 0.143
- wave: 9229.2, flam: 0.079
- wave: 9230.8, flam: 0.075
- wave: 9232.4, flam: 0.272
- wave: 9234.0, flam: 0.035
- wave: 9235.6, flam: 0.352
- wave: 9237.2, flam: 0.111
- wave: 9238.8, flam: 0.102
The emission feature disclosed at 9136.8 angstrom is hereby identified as H-beta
